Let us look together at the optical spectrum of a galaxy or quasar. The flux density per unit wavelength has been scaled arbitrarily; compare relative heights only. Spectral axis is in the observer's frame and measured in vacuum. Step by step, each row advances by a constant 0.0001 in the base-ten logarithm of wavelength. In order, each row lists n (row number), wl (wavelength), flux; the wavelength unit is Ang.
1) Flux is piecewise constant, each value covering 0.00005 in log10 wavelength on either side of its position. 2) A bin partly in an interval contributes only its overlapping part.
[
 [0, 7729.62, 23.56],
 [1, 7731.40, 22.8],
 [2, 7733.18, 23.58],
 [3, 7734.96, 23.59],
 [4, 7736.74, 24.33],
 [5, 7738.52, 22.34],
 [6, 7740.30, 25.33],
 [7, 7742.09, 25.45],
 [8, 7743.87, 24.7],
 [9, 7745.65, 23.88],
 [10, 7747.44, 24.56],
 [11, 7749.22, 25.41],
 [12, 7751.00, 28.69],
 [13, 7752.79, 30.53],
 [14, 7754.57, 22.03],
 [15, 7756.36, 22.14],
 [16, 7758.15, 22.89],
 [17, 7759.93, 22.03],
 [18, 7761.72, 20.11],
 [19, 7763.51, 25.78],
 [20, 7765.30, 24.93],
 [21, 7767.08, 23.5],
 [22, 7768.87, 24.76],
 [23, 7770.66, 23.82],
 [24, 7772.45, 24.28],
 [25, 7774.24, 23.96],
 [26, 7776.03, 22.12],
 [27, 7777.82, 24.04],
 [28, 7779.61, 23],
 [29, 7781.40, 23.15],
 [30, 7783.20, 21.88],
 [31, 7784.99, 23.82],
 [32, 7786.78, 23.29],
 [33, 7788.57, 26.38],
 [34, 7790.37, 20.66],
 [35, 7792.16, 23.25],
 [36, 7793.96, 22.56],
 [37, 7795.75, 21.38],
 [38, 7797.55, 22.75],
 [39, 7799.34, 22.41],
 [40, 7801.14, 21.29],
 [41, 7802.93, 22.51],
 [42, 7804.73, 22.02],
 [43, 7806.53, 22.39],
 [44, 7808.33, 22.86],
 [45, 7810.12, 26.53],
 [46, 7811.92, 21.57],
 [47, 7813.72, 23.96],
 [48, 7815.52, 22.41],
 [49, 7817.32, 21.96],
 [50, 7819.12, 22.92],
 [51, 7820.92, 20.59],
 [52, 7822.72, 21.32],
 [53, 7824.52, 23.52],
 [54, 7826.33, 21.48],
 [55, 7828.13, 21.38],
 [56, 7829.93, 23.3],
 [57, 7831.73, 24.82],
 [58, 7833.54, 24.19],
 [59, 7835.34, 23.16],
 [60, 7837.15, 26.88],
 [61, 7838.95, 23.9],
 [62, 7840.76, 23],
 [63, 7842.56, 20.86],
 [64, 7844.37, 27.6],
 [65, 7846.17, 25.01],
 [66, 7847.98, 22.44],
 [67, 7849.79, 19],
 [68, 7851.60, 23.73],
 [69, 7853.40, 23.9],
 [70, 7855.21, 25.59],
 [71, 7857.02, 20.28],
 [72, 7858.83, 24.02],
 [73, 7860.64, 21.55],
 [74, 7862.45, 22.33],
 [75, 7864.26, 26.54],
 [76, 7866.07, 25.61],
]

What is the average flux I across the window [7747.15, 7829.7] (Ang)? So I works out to 23.2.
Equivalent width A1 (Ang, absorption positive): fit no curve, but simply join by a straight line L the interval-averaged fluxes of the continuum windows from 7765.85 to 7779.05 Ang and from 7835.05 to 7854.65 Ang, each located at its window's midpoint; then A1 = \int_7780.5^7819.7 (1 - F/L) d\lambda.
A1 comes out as 1.5 Ang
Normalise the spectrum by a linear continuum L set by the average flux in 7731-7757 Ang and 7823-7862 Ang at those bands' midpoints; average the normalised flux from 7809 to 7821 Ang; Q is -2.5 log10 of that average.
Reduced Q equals 0.03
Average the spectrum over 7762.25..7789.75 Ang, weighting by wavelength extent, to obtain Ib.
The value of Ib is 23.8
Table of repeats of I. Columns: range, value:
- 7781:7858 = 23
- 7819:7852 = 23.1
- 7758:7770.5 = 23.5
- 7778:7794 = 23.2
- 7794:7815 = 22.7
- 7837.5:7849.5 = 23.7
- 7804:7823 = 22.6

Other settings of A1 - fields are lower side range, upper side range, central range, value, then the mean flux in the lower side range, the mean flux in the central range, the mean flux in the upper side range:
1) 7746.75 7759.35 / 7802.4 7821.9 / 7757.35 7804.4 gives 1.75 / 25.1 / 23.1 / 22.7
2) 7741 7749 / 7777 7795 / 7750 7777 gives -0.09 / 24.7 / 24.1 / 23.2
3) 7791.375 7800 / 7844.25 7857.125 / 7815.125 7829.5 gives 0.59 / 22.5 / 22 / 23.4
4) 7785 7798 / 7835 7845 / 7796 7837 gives 1.46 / 23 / 22.8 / 24.2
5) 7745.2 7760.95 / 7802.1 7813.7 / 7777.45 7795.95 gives 0.47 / 24.7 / 23.1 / 23.1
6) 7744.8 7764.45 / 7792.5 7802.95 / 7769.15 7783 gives -0.11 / 24.4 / 23.4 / 22.2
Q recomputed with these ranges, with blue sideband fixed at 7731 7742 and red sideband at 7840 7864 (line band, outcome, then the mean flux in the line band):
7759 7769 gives 0.010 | 23.4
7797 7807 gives 0.058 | 22.2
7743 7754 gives -0.106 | 26.2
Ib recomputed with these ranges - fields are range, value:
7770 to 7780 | 23.6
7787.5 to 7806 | 22.5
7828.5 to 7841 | 24.1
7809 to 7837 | 23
